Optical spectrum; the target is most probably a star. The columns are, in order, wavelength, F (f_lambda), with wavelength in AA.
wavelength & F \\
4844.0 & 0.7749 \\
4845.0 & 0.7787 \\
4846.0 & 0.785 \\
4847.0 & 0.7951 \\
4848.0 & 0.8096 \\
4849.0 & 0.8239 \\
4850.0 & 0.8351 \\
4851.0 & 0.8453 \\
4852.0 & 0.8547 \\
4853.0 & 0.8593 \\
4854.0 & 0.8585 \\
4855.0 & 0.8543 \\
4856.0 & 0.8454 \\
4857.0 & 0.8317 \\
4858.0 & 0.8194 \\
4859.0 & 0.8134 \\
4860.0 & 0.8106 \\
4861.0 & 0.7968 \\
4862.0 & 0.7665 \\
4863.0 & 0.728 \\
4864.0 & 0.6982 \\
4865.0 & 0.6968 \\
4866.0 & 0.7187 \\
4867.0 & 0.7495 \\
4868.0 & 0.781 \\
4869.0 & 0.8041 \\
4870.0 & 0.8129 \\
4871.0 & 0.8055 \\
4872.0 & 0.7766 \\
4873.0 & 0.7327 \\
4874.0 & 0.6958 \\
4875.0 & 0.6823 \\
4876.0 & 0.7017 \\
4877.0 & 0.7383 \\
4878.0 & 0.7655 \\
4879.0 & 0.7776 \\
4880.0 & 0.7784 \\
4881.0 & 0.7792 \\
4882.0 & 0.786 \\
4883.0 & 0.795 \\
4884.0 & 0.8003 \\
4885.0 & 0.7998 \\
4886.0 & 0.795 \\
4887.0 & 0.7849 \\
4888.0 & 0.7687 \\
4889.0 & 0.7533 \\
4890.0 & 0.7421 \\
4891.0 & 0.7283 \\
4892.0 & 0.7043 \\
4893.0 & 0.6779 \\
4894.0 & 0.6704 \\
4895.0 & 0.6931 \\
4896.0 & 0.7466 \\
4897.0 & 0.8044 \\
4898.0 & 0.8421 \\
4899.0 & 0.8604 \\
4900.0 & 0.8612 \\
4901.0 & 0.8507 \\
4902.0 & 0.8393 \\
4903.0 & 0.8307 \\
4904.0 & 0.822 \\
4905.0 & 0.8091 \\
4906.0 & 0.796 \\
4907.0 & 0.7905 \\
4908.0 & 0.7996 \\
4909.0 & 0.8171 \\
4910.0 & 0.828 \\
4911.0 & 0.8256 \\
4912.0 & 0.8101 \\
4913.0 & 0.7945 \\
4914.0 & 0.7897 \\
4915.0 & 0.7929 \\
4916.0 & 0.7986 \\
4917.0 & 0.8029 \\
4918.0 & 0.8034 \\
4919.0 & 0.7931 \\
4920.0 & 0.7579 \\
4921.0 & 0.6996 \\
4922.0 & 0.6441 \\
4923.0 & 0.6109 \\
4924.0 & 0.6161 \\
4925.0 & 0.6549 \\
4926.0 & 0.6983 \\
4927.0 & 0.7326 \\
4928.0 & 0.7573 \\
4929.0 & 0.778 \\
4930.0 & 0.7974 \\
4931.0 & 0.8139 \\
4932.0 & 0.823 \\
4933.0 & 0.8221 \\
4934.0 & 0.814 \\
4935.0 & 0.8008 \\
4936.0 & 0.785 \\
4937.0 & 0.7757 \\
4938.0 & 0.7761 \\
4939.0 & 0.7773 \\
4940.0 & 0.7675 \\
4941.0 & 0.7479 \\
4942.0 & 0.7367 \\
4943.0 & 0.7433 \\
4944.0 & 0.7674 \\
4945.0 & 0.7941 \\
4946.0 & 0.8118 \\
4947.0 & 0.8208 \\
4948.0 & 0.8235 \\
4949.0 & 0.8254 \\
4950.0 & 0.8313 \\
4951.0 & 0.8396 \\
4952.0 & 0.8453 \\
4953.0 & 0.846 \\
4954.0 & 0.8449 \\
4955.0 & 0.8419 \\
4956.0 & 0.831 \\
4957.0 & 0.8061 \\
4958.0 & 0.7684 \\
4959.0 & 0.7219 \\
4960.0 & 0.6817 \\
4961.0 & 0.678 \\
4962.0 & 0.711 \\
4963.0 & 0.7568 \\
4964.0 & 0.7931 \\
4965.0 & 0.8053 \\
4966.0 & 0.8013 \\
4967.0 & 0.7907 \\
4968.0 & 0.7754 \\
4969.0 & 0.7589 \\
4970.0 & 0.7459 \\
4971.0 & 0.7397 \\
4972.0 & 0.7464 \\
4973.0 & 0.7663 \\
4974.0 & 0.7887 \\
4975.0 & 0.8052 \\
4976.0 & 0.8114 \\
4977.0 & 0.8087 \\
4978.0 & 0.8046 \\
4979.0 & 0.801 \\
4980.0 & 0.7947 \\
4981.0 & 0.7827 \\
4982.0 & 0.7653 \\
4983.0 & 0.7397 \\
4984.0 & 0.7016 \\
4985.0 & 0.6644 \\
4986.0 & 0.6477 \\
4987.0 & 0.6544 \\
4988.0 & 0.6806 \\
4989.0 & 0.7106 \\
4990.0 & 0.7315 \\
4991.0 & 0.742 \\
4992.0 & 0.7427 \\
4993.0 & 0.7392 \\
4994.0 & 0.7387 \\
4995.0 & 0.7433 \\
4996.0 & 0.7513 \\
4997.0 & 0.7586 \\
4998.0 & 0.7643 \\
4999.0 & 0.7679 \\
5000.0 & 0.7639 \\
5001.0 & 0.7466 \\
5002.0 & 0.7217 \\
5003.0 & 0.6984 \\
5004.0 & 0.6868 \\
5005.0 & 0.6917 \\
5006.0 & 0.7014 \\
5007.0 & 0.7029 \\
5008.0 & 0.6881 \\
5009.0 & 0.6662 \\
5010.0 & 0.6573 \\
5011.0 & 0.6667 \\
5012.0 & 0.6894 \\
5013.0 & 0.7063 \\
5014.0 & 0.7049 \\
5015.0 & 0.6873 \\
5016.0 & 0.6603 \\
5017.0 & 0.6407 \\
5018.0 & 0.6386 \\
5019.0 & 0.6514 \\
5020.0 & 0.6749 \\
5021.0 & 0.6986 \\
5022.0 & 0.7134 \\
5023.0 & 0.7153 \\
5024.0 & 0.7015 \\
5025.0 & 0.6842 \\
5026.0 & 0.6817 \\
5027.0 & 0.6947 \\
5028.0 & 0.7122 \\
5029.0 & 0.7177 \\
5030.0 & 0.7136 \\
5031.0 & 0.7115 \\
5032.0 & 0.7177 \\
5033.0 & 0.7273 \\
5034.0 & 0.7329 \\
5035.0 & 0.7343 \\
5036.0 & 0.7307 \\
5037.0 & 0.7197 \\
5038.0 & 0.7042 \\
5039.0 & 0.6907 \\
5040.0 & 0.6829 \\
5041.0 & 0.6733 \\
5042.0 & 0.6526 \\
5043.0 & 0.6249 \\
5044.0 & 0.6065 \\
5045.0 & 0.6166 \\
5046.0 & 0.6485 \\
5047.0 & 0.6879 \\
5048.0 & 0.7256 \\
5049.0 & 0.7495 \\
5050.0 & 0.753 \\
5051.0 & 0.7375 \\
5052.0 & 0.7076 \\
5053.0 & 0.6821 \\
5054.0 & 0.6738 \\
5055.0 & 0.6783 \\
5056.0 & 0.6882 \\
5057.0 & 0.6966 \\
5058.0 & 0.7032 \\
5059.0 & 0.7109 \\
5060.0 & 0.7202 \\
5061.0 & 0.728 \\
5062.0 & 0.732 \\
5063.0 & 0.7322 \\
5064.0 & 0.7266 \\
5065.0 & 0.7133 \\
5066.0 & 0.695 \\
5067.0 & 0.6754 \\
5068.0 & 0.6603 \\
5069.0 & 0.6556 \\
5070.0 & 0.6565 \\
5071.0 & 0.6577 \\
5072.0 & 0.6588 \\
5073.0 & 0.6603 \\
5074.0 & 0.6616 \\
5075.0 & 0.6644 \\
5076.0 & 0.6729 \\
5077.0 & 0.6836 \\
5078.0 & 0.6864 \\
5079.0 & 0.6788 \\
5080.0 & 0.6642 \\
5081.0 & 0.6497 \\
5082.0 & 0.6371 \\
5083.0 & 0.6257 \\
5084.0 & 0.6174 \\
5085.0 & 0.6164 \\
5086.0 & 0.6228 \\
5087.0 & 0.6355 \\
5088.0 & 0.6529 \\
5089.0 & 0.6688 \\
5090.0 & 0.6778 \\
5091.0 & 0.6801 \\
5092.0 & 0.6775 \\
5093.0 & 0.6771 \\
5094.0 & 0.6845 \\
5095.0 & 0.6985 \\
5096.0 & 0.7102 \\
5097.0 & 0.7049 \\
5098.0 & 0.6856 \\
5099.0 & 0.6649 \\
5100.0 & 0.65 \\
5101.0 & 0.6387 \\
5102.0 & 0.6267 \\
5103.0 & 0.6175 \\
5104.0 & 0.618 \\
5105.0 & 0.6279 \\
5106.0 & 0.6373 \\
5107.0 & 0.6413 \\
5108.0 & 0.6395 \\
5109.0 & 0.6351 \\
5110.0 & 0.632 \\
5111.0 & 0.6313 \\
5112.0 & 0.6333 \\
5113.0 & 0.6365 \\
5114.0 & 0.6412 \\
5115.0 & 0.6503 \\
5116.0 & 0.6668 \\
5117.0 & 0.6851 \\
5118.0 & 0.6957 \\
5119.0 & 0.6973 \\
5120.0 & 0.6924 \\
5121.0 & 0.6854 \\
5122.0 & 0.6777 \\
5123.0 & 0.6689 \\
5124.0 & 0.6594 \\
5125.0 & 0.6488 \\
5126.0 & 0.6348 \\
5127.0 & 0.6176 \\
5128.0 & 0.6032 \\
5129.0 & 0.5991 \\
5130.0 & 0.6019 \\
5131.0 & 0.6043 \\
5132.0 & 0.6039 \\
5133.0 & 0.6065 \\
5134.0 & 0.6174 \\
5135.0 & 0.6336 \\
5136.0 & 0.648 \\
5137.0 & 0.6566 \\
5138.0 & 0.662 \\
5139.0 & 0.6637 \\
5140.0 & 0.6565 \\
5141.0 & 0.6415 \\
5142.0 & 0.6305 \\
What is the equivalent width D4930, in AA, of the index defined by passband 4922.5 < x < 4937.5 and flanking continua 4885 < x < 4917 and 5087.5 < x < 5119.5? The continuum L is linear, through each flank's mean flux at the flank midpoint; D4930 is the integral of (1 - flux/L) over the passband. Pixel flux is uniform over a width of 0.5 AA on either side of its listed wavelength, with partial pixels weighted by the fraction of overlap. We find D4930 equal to 0.3 AA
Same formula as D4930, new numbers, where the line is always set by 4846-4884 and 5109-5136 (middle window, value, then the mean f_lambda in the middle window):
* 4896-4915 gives -1.4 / 0.818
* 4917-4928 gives 0.7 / 0.708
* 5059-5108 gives -0.2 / 0.667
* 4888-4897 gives 0.6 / 0.723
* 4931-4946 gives -0.8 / 0.783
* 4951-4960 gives -0.9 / 0.807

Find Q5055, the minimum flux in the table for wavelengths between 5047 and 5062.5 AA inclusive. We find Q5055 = 0.6738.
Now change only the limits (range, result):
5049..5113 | 0.6164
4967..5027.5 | 0.6386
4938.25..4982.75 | 0.678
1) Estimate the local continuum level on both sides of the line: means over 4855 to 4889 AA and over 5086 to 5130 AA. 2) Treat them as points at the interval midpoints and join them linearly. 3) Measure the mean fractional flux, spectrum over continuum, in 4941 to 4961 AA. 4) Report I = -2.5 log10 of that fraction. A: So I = -0.09 mag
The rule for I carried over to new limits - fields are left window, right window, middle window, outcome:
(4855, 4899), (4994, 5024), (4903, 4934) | -0.04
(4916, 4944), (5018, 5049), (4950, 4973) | -0.06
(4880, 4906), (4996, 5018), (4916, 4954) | -0.03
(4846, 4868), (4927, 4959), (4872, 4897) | 0.07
